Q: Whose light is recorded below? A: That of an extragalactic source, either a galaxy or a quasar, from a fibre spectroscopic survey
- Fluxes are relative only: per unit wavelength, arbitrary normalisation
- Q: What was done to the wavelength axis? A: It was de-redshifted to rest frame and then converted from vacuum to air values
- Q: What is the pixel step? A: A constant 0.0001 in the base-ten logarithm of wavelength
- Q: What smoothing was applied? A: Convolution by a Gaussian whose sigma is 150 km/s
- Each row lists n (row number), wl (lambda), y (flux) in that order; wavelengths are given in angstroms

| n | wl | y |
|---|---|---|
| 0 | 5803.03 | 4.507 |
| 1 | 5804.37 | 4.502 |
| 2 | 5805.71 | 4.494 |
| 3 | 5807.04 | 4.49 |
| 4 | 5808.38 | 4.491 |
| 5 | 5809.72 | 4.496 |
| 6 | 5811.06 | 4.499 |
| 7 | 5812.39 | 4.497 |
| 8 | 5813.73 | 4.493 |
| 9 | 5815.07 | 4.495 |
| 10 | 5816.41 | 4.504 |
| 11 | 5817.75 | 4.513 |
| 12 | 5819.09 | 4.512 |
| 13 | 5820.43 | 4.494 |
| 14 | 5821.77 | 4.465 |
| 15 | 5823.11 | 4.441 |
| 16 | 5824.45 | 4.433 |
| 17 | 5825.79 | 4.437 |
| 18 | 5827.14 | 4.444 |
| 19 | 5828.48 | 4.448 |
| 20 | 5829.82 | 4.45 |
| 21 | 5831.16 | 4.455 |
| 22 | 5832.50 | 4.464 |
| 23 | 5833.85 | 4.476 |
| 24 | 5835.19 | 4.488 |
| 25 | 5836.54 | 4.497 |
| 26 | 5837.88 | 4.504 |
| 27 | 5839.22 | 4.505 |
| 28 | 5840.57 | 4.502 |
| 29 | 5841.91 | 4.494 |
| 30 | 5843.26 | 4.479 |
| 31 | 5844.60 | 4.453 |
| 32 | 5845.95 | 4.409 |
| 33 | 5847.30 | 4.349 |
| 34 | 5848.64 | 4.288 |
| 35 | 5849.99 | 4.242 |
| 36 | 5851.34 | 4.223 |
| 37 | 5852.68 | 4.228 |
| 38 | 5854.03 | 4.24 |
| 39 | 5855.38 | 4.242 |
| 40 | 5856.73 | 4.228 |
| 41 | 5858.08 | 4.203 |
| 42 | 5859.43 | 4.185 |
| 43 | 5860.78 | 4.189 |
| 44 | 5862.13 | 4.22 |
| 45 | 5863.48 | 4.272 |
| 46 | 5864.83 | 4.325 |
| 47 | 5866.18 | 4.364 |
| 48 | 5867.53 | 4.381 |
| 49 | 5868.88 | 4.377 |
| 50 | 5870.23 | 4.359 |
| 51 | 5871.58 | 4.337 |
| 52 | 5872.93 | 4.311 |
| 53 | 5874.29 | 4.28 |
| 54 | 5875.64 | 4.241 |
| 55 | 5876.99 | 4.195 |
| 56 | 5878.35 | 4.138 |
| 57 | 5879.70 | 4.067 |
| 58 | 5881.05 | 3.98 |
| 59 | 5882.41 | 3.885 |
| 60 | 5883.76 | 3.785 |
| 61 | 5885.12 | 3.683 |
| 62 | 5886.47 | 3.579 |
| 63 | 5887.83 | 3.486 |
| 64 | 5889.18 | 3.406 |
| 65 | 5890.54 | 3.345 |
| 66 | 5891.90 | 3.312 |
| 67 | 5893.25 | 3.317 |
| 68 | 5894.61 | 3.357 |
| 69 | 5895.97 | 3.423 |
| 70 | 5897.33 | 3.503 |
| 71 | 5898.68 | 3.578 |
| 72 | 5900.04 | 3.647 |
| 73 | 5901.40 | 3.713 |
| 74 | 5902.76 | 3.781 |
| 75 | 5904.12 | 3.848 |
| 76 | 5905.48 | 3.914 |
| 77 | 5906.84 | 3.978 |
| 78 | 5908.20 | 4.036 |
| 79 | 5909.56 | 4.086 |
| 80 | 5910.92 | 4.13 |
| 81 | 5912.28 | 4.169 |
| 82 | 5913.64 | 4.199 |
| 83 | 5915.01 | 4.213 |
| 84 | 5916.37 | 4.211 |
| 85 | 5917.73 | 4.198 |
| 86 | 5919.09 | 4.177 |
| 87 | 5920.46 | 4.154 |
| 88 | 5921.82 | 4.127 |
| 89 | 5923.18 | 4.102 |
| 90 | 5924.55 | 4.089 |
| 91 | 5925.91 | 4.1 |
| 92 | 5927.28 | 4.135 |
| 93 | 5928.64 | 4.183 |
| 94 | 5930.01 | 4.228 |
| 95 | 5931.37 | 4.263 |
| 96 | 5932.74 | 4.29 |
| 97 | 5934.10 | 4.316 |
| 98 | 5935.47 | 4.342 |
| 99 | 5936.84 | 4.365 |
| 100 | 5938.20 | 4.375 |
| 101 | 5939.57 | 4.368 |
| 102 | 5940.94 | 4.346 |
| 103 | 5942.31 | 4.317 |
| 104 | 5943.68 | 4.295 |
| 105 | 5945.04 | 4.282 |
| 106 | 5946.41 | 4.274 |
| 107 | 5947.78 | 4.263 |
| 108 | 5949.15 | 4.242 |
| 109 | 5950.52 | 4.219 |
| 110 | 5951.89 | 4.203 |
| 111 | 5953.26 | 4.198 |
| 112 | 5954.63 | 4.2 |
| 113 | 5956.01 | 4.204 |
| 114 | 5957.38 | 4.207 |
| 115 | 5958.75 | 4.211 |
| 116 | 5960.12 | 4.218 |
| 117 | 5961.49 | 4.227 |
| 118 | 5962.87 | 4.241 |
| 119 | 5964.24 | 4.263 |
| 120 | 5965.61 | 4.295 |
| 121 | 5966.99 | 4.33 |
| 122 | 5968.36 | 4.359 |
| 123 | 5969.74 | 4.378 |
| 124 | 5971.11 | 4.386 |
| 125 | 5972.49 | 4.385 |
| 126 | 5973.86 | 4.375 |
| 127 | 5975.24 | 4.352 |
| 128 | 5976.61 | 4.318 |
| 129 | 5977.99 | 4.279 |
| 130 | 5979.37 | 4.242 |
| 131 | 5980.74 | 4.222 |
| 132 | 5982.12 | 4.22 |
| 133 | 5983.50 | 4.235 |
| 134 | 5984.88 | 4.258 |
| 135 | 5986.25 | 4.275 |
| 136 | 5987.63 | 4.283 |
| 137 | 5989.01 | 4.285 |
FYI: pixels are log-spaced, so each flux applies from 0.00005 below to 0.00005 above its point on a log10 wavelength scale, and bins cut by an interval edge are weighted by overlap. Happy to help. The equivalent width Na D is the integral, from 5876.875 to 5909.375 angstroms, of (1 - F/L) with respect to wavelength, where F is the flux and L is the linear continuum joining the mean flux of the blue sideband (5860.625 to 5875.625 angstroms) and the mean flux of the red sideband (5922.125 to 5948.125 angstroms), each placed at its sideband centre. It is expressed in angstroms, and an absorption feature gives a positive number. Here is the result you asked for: 4.5 angstroms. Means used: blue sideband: 4.31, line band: 3.7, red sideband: 4.26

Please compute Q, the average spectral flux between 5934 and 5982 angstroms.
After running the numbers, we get 4.29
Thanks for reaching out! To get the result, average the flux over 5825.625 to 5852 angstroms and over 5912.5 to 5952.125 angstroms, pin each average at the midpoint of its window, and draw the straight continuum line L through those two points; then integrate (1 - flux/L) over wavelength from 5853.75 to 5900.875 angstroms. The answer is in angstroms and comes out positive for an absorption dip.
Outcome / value 4.3 angstroms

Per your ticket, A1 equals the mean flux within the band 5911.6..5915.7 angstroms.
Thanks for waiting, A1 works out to 4.19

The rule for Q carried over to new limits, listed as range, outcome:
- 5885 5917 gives 3.75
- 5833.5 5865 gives 4.34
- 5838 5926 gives 4.06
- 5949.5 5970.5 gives 4.25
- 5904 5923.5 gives 4.11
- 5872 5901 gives 3.74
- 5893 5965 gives 4.11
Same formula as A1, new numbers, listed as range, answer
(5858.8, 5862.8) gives 4.2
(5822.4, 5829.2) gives 4.44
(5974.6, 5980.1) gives 4.3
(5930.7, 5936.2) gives 4.3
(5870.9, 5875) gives 4.31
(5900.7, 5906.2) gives 3.81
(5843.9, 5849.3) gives 4.38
